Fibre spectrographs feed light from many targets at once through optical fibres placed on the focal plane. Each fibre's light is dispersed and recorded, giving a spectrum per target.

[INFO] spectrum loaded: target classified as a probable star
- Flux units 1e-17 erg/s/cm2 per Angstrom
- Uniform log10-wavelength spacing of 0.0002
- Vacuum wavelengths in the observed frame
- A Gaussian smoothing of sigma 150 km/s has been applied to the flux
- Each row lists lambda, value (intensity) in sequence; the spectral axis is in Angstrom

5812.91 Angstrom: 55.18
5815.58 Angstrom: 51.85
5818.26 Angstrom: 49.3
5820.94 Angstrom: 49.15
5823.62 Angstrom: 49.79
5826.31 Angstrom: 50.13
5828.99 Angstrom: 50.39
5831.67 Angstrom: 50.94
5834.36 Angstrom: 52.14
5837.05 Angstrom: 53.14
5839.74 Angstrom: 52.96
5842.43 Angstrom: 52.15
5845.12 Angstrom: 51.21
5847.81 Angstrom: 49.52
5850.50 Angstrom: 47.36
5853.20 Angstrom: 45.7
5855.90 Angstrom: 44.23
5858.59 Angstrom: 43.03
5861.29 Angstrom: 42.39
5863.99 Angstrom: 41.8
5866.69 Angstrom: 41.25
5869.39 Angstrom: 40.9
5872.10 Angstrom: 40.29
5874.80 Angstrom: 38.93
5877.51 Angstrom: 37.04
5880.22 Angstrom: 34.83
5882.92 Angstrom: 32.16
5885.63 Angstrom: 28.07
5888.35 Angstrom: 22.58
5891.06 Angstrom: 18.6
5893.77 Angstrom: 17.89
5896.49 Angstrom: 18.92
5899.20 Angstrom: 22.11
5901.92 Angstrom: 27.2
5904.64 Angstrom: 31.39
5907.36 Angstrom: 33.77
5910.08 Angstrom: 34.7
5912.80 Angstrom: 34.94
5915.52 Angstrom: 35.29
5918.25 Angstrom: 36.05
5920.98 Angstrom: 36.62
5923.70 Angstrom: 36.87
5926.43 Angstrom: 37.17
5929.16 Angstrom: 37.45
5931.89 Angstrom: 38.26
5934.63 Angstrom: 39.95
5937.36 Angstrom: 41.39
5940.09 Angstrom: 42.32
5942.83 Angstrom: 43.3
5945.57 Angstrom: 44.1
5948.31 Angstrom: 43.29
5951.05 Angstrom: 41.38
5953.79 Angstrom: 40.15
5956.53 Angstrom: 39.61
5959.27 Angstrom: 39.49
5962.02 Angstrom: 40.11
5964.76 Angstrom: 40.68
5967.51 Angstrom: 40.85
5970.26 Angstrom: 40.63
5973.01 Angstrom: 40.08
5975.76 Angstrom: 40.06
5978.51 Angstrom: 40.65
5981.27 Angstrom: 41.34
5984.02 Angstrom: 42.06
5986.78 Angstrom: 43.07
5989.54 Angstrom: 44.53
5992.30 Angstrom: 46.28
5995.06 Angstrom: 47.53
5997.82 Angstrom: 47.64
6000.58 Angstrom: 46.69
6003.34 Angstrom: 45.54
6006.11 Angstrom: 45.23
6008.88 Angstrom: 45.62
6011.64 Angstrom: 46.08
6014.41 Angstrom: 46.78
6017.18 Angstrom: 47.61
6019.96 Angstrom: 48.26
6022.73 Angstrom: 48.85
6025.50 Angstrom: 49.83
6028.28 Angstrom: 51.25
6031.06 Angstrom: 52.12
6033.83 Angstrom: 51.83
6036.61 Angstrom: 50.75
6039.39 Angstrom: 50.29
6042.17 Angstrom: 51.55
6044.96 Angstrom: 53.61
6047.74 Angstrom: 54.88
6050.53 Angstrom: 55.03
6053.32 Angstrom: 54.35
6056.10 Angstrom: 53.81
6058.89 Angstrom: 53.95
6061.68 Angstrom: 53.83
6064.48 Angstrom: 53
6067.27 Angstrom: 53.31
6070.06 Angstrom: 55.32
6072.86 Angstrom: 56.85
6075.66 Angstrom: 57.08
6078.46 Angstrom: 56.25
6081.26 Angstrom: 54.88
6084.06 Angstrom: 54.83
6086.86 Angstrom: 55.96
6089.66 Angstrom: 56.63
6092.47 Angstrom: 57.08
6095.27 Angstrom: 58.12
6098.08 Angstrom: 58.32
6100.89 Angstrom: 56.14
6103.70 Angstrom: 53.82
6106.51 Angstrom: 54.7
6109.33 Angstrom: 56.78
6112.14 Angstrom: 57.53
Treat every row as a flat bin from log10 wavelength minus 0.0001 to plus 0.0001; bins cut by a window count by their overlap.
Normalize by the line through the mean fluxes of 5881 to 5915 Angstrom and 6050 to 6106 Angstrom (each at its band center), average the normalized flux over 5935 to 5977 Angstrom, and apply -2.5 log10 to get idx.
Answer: -0.14 mag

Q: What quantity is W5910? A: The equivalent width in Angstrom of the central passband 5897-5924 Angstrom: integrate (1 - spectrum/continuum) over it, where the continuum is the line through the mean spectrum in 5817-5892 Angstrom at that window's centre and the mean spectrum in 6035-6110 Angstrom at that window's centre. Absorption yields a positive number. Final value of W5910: 8.2 Angstrom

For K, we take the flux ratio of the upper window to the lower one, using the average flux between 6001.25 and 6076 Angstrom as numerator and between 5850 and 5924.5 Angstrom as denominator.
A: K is 1.5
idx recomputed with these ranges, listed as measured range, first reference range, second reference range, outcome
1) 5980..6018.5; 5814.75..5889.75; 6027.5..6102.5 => 0.13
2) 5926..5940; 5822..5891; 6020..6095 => 0.20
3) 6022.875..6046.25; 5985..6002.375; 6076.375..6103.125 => -0.02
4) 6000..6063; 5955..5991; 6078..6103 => -0.04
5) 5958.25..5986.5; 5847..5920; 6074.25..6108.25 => 0.08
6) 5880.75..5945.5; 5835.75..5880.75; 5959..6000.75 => 0.31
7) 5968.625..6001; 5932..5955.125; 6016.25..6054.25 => 0.07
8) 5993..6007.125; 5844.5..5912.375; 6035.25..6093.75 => 0.03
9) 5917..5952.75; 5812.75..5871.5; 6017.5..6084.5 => 0.25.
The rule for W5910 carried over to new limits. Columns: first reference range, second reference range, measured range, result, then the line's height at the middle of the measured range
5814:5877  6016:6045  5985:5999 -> 1.14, 49.7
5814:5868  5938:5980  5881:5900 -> 9.27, 45.4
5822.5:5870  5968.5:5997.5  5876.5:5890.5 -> 4.94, 46.4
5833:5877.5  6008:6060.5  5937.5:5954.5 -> 2.09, 48.4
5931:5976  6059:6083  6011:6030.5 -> 0.15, 49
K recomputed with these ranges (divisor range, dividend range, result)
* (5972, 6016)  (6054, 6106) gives 1.25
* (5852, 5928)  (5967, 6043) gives 1.36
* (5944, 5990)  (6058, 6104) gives 1.35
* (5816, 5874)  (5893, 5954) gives 0.75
